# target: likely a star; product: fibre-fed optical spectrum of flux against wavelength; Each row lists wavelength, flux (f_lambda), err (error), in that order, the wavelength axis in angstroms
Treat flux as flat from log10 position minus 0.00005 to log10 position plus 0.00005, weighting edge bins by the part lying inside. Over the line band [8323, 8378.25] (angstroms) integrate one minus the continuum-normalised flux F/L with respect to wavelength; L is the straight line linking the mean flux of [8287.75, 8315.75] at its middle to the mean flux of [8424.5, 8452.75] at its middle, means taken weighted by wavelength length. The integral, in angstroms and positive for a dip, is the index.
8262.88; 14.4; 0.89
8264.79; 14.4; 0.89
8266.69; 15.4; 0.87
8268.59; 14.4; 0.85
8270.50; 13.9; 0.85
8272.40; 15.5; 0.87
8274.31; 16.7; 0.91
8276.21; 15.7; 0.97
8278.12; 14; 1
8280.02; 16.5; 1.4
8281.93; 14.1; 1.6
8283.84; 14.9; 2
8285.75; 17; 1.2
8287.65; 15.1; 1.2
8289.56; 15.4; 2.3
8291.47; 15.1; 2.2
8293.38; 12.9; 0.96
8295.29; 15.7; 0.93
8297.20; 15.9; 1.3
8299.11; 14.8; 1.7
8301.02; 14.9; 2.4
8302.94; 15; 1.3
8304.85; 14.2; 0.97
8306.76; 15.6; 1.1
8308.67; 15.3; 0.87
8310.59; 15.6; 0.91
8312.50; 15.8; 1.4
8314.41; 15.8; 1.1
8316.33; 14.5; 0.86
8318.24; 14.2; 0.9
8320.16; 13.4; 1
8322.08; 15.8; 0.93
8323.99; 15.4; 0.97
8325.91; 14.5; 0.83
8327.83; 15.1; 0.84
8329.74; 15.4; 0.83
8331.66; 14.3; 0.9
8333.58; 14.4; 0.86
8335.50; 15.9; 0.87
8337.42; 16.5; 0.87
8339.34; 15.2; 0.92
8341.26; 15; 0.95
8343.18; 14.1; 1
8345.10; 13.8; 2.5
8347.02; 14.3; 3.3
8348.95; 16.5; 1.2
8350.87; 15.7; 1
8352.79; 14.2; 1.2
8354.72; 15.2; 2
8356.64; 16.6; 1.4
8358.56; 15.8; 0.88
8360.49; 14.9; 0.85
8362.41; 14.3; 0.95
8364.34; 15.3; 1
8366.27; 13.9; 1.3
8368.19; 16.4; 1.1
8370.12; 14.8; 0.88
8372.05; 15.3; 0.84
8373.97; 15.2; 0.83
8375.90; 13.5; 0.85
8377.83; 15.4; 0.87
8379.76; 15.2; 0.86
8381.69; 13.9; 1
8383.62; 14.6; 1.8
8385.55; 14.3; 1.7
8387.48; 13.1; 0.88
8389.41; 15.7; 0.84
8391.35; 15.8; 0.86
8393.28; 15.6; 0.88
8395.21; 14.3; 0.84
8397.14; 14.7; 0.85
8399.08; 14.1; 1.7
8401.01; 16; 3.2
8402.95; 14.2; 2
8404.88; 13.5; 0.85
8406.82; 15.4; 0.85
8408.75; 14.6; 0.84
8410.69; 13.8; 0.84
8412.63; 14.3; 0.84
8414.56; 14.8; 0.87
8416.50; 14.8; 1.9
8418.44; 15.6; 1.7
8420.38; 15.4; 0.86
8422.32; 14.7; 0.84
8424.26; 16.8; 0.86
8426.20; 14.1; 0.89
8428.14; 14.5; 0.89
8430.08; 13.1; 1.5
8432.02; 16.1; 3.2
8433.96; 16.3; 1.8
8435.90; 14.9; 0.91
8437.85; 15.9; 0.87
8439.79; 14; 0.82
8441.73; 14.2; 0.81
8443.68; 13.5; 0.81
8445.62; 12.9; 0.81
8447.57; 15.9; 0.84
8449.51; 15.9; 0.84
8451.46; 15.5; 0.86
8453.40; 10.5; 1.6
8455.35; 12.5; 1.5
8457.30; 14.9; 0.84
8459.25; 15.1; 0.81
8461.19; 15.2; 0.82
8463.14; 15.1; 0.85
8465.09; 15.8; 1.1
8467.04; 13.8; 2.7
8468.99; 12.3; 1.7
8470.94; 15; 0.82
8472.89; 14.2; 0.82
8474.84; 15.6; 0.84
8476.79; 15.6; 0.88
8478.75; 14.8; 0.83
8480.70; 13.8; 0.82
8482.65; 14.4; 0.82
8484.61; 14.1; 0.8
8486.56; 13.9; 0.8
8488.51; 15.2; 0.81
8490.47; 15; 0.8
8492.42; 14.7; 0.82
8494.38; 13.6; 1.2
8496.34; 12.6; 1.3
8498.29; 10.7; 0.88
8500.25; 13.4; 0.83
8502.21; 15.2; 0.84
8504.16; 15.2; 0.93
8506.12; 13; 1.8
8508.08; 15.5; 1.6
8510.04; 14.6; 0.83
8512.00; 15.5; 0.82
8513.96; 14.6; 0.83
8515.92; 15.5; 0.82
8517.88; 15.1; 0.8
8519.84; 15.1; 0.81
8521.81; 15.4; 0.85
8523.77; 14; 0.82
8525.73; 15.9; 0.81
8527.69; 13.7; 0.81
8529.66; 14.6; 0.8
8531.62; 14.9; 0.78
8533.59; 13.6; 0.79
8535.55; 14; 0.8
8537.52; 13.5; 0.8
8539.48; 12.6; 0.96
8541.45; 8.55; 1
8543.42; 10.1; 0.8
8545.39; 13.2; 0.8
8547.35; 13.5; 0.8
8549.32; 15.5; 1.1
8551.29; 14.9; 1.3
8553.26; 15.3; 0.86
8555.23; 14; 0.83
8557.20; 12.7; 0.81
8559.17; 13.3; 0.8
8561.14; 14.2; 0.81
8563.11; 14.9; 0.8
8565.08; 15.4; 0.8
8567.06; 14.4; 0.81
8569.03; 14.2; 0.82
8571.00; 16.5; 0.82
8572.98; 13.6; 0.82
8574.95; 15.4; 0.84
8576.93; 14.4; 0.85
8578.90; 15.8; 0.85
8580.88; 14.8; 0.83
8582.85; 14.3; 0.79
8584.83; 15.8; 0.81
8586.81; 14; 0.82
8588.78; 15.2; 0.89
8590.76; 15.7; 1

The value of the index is -0.21 angstroms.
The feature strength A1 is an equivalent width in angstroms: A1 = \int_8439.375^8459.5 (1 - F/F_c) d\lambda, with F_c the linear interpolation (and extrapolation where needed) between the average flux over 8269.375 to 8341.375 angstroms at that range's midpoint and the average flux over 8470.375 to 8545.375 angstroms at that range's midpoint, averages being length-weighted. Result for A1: 0.5 angstroms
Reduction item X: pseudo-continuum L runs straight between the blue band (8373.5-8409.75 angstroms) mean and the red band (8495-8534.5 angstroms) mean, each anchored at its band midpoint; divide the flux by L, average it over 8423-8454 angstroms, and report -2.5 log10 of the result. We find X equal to -0.008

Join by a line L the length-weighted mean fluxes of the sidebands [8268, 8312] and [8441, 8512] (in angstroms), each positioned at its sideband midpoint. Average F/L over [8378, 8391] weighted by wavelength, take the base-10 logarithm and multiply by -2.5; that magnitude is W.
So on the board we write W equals 0.01 mag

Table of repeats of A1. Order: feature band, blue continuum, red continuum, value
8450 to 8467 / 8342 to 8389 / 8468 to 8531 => 0.3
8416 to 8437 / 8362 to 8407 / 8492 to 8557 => -0.9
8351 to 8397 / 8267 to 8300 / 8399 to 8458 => -0.4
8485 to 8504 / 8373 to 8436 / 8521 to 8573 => 0.5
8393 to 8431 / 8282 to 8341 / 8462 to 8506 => -0.2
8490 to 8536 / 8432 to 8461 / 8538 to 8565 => -2.0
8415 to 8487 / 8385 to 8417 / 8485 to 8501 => -2.6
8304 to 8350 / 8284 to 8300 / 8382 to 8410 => 0.0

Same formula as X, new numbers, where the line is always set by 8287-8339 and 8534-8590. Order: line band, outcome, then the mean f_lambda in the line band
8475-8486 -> -0.014 mag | 14.6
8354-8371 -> -0.028 mag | 15.3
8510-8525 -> -0.057 mag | 15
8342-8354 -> 0.011 mag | 14.8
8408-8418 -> 0.011 mag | 14.5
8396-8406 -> 0.015 mag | 14.5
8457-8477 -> -0.022 mag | 14.8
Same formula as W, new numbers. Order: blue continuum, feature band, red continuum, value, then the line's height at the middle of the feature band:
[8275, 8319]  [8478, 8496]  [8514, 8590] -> 0.013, 14.5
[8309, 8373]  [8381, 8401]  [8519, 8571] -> 0.009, 14.8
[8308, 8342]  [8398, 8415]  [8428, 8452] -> 0.029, 14.9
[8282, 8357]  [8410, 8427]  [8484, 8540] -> -0.019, 14.7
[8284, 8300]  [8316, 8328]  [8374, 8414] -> 0.027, 15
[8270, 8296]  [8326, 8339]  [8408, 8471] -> -0.015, 15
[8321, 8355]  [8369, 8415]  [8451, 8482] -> 0.006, 14.8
